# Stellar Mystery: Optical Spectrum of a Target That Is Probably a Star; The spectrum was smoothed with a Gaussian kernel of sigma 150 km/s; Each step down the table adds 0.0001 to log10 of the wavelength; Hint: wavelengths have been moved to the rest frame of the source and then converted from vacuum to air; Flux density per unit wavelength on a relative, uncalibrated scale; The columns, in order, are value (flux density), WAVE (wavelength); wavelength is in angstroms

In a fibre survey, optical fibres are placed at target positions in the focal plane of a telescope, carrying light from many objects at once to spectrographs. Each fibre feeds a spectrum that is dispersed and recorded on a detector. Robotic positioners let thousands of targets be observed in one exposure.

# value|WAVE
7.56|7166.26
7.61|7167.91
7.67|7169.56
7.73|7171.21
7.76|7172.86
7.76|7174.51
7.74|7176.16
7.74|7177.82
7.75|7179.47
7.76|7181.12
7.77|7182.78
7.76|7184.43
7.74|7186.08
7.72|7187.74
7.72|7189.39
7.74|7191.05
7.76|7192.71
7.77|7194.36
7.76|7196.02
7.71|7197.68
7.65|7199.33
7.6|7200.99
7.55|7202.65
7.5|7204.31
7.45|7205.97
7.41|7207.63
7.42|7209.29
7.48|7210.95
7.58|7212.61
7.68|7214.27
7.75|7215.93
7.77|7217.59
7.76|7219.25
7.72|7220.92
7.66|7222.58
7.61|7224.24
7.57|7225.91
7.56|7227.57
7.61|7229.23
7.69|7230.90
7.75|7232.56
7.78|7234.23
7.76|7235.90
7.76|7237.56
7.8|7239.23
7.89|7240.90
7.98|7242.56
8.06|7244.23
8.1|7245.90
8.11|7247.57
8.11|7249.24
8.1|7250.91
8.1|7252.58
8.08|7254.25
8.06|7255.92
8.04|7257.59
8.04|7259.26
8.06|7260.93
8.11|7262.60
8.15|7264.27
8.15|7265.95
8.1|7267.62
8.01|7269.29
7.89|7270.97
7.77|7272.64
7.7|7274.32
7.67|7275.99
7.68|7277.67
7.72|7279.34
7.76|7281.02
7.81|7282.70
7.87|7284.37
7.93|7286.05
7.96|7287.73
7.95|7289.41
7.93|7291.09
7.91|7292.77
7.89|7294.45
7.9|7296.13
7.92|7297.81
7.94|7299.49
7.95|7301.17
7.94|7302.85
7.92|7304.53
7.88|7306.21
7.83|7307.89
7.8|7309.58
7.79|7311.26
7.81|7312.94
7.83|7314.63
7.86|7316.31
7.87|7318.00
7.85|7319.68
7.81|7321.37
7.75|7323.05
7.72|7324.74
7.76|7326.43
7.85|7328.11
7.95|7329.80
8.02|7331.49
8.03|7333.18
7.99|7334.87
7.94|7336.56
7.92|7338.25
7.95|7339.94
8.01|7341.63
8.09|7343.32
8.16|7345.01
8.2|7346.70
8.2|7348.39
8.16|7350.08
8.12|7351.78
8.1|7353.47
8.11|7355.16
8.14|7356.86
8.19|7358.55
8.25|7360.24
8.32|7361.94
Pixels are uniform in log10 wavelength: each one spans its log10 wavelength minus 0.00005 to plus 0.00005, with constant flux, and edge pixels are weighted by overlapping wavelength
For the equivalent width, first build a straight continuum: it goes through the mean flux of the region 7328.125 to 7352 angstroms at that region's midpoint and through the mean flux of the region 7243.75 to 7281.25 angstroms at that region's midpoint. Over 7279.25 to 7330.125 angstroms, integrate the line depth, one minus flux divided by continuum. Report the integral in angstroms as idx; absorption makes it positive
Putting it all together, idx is 1.0 angstroms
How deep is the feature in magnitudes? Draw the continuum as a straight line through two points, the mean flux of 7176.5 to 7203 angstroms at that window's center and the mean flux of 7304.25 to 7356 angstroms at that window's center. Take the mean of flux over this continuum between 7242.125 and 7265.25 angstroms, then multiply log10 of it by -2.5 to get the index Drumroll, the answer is -0.03 mag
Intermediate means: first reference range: 7.72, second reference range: 7.95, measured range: 8.08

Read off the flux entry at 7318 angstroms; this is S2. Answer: 7.87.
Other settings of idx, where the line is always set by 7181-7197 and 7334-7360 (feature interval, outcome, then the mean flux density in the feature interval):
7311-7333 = 0.5 angstroms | 7.84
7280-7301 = 0.2 angstroms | 7.89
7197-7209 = 0.4 angstroms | 7.55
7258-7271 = -0.3 angstroms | 8.07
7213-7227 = 0.2 angstroms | 7.69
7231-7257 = -0.3 angstroms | 7.96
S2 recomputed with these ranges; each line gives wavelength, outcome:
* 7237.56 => 7.76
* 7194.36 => 7.77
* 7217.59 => 7.77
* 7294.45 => 7.89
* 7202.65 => 7.55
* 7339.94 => 7.95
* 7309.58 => 7.8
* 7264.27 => 8.15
